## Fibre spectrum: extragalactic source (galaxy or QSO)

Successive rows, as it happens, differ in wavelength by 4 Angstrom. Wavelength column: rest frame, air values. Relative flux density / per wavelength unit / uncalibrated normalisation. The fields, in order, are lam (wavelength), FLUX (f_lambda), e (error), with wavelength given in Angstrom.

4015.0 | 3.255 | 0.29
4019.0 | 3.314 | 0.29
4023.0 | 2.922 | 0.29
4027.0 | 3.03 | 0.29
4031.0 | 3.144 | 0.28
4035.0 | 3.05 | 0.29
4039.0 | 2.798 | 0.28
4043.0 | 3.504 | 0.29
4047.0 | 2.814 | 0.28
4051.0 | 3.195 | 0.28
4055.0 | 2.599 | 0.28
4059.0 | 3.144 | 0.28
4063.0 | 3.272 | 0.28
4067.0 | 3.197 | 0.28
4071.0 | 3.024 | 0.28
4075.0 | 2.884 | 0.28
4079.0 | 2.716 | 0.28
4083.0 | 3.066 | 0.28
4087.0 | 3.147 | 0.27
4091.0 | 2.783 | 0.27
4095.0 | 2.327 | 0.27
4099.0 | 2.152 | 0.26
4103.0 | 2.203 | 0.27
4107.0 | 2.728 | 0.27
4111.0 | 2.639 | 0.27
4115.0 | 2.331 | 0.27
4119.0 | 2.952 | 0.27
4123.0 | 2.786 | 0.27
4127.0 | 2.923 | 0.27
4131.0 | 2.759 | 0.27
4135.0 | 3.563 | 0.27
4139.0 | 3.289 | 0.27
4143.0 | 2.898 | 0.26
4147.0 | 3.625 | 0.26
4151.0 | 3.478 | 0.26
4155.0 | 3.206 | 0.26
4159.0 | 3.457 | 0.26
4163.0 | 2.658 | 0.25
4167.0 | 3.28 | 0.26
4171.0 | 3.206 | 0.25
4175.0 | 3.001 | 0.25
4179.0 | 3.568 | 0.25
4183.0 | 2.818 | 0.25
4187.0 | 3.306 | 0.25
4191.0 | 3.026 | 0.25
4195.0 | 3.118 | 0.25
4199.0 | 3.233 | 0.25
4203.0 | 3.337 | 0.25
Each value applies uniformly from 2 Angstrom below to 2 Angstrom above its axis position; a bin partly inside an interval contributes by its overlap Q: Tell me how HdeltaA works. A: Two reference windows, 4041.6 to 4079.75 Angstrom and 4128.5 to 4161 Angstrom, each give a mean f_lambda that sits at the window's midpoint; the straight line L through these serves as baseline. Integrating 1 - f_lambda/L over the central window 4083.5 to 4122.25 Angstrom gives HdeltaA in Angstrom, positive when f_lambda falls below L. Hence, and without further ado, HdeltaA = 6.72 Angstrom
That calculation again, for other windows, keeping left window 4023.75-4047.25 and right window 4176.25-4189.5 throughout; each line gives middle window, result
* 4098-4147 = 5.2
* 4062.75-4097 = 2.1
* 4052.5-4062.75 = 0.4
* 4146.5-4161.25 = -1.1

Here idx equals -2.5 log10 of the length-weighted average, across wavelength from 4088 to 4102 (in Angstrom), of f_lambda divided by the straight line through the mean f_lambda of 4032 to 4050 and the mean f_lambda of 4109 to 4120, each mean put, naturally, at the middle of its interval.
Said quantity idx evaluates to 0.12 mag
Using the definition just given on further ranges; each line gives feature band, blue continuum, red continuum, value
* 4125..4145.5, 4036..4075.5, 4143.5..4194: 0.02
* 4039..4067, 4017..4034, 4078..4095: -0.03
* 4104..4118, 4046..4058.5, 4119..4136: 0.15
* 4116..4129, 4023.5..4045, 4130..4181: 0.13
